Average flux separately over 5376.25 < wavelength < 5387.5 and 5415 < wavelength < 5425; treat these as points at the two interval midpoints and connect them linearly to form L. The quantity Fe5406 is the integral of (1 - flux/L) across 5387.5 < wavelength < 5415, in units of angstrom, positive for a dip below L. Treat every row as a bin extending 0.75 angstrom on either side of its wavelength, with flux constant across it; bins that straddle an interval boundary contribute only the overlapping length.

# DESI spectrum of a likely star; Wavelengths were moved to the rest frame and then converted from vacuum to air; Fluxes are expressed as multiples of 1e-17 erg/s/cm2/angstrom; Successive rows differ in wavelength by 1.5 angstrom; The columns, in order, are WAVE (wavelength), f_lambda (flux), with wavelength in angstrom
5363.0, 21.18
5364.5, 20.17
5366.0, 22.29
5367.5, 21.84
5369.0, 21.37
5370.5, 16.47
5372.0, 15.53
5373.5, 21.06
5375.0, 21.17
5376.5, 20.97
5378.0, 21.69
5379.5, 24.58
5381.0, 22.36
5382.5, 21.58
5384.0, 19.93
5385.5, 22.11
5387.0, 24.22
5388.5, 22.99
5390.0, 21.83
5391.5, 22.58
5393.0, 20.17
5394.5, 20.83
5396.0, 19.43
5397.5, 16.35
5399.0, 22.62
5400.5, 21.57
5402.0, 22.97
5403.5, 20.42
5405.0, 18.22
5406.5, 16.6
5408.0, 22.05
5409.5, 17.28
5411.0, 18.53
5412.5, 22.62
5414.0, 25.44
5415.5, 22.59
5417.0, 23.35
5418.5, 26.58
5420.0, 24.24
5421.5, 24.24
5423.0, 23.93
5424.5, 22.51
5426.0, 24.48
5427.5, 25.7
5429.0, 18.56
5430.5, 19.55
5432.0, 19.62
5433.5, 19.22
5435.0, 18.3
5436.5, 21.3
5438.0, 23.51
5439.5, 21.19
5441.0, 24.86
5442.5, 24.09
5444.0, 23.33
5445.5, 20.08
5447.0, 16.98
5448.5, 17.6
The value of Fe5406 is 2.8 angstrom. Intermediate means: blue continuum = 22.2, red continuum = 24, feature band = 20.7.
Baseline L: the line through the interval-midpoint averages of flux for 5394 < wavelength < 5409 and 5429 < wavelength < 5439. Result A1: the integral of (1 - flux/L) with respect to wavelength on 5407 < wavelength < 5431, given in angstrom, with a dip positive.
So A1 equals -3.0 angstrom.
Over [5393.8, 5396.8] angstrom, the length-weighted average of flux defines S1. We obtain 20.1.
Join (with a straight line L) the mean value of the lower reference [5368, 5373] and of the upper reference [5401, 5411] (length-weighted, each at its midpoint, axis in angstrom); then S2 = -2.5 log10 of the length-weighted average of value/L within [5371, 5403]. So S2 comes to -0.13 mag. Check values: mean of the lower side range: 18.2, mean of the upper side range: 19.6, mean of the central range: 21.2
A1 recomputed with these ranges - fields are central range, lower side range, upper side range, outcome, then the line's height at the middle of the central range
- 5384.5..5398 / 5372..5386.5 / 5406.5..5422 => 0.3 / 21.8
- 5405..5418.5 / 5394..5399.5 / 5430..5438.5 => -0.9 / 19.8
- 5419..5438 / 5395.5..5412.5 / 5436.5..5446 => -0.2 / 21.8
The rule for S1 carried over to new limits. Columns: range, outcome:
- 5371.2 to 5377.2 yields 19.6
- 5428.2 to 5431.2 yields 19.2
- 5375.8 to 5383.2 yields 22.2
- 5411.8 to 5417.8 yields 23.5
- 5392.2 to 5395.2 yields 20.5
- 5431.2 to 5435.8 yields 19.1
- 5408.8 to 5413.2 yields 19.5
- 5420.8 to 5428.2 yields 24.2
